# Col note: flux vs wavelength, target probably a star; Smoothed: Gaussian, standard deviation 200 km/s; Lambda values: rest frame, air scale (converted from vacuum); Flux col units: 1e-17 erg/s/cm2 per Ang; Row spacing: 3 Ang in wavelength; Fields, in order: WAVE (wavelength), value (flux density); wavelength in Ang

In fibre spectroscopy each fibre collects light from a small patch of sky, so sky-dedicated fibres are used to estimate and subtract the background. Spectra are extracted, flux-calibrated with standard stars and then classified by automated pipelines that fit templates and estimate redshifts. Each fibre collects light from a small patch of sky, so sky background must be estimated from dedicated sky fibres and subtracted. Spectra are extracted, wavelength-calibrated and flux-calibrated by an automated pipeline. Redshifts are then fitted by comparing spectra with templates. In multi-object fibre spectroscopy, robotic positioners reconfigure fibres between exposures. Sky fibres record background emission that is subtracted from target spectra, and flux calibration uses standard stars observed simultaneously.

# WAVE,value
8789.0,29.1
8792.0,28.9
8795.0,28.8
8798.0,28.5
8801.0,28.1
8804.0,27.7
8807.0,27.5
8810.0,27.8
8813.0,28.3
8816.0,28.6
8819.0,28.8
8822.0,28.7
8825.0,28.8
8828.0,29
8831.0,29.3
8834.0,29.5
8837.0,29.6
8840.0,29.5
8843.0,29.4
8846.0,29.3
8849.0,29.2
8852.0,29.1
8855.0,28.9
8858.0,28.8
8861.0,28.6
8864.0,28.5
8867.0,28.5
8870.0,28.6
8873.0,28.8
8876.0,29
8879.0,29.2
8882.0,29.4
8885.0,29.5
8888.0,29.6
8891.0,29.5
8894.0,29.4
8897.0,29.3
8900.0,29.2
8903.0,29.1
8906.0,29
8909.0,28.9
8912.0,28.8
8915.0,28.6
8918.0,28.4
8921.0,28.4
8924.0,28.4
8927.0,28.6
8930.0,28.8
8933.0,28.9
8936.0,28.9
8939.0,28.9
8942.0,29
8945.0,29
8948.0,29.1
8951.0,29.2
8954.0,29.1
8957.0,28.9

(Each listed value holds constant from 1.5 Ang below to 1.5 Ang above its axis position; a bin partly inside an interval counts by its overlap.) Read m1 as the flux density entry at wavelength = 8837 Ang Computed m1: 29.6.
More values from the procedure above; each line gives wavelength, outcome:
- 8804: 27.7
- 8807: 27.5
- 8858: 28.8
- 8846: 29.3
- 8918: 28.4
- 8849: 29.2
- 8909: 28.9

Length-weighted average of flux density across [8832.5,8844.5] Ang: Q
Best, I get 29.5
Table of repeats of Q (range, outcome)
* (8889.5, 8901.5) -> 29.3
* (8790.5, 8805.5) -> 28.4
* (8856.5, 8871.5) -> 28.6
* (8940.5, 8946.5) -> 29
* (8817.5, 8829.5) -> 28.8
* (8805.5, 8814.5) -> 27.9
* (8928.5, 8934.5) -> 28.8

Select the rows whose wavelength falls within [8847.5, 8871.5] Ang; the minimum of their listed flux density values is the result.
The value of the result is 28.5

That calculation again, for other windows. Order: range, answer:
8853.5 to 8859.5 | 28.8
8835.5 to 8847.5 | 29.3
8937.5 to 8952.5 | 28.9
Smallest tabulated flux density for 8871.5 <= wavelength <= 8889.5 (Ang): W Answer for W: 28.8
